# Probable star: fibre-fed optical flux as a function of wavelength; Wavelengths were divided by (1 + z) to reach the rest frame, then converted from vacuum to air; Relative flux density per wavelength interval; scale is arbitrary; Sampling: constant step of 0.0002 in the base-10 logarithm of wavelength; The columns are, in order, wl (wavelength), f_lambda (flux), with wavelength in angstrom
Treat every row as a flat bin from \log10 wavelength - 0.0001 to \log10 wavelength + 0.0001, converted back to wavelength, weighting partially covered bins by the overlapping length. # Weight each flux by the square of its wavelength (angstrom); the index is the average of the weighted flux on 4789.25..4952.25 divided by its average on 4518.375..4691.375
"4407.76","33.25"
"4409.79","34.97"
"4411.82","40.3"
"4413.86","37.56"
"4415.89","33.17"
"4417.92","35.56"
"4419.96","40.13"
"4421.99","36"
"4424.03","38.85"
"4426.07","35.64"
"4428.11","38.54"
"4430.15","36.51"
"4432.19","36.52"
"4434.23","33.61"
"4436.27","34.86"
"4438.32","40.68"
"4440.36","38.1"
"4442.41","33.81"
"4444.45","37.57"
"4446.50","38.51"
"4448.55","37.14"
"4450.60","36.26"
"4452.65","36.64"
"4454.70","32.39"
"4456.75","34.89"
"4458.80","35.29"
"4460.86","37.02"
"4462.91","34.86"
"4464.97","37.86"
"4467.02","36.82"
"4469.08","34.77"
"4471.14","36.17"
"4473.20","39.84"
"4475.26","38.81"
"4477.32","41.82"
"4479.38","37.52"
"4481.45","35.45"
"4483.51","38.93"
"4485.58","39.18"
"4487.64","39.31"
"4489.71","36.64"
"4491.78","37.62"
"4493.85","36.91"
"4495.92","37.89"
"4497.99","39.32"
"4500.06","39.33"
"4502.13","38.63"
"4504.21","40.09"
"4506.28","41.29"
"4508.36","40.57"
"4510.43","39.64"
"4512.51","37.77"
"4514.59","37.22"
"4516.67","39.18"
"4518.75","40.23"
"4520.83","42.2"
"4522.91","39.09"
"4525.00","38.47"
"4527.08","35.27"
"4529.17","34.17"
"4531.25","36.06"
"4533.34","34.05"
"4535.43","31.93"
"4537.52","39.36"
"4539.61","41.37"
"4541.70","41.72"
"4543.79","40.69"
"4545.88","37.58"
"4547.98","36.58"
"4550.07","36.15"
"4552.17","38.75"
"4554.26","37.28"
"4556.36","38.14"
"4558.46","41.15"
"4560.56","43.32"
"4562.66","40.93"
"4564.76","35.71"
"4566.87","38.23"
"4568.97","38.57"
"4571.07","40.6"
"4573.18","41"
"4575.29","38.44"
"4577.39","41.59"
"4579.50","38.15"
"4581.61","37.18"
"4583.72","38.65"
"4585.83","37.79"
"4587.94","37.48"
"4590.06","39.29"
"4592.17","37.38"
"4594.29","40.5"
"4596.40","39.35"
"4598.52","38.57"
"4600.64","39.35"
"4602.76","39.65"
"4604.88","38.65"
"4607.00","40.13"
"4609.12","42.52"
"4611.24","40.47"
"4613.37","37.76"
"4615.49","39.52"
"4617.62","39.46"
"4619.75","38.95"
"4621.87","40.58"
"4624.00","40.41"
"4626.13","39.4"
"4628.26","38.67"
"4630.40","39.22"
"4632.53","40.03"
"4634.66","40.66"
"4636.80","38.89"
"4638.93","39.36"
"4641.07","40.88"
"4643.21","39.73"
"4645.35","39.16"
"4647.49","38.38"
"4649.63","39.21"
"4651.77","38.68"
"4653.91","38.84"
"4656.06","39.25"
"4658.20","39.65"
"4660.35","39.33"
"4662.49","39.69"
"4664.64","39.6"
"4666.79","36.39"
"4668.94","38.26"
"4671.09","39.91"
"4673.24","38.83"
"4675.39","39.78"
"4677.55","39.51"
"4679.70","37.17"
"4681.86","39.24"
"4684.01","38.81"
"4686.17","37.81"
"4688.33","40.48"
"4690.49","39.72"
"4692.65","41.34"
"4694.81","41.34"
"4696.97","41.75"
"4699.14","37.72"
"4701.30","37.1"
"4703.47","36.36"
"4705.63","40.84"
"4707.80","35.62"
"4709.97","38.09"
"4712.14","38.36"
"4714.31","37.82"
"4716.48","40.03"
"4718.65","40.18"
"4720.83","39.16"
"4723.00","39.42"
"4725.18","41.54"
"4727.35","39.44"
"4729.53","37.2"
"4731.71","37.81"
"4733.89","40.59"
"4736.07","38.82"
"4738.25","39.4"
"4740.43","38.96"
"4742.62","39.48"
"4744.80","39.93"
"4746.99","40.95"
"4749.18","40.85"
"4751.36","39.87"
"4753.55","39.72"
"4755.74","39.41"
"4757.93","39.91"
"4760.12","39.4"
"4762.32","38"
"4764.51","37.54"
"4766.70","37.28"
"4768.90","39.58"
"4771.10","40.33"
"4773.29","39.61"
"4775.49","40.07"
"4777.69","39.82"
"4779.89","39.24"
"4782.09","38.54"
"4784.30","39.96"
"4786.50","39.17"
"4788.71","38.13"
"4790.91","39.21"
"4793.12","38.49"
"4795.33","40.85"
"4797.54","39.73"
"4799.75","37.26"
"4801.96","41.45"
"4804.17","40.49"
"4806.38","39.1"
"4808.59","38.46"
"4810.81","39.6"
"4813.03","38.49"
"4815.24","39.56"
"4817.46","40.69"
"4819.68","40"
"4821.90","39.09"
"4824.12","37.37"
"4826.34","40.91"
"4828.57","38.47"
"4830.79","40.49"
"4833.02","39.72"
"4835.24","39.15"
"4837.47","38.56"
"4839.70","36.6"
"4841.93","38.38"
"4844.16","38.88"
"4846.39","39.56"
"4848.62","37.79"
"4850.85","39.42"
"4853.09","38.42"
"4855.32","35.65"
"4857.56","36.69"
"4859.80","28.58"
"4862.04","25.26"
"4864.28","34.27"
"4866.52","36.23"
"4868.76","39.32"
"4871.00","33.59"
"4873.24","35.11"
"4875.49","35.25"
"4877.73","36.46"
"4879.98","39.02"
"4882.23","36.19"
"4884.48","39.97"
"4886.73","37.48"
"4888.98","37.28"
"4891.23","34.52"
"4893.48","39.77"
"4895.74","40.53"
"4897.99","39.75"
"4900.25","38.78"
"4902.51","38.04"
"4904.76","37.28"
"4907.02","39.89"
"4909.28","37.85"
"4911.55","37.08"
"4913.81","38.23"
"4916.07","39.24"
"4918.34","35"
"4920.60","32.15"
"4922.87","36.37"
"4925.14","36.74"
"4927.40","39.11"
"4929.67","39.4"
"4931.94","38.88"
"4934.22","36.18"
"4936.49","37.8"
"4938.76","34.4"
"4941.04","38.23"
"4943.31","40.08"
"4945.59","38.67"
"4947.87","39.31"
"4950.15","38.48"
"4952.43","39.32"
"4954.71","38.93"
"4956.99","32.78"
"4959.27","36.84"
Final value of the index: 1.09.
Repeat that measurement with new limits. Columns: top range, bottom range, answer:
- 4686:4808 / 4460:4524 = 1.14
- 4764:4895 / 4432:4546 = 1.17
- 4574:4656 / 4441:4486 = 1.14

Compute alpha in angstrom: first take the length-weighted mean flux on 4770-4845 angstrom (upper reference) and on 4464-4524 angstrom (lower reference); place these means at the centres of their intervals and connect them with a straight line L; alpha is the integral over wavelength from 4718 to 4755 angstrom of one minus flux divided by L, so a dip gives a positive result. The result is -0.4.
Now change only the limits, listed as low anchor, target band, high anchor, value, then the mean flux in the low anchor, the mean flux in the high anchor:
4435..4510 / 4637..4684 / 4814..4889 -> -2.03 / 37.6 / 37.3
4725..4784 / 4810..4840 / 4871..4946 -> -0.58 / 39.4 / 37.5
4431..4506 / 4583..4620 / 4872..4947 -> -1.80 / 37.3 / 37.6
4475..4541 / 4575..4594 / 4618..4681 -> 0.14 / 38.3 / 39.3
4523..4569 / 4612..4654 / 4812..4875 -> -1.79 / 38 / 37.3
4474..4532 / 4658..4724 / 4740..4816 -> 0.20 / 38.5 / 39.4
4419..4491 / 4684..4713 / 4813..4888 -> -1.34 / 37.1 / 37.4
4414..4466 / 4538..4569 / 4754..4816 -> -1.44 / 36.4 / 39.2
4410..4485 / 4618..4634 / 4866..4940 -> -1.10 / 36.9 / 37.4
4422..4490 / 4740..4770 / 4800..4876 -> -1.47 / 37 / 37.7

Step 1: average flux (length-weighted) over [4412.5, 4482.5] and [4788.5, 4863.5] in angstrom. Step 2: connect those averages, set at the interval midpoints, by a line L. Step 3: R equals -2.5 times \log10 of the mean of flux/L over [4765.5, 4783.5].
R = -0.04 mag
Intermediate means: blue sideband 36.8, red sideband 38.2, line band 39.3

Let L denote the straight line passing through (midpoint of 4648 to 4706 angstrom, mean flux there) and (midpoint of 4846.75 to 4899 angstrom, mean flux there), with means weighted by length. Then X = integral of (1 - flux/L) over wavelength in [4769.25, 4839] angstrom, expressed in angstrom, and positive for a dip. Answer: -3.8 angstrom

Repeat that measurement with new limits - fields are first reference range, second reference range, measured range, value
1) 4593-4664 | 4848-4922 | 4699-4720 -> 0.2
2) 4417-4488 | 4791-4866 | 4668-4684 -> -0.6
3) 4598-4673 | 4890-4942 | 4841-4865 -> 1.5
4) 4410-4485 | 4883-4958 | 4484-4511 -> -1.4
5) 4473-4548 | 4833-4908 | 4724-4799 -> -3.8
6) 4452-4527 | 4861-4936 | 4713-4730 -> -0.9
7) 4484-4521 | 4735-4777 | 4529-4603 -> 1.0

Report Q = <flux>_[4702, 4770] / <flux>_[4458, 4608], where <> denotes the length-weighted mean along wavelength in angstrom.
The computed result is 1.02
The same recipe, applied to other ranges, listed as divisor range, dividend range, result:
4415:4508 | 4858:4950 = 0.99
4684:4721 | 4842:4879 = 0.92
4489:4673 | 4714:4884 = 0.99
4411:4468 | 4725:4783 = 1.08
